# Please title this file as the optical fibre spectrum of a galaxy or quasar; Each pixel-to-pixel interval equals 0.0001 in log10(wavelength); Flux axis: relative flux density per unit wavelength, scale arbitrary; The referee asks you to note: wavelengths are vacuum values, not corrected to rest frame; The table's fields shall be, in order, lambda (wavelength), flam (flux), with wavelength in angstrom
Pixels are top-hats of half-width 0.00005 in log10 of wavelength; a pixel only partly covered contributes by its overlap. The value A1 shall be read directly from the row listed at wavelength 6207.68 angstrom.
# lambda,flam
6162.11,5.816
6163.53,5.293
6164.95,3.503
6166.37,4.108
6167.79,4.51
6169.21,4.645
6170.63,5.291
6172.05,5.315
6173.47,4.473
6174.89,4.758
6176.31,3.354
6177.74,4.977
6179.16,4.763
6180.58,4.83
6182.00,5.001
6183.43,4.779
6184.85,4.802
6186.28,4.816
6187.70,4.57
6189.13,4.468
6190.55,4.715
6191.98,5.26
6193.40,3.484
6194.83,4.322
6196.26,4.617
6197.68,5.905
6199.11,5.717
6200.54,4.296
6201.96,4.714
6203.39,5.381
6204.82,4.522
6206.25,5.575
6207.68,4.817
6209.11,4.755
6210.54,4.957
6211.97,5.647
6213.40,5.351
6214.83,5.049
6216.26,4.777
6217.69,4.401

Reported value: 4.817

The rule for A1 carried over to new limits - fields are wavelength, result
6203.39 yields 5.381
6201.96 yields 4.714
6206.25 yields 5.575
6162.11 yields 5.816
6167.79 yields 4.51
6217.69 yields 4.401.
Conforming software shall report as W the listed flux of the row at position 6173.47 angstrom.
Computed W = 4.473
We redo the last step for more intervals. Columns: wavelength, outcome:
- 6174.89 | 4.758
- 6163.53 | 5.293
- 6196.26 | 4.617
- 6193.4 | 3.484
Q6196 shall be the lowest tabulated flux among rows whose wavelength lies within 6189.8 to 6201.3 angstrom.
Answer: 3.484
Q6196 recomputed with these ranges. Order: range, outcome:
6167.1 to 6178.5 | 3.354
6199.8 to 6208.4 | 4.296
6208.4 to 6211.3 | 4.755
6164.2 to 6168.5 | 3.503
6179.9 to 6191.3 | 4.468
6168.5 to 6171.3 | 4.645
